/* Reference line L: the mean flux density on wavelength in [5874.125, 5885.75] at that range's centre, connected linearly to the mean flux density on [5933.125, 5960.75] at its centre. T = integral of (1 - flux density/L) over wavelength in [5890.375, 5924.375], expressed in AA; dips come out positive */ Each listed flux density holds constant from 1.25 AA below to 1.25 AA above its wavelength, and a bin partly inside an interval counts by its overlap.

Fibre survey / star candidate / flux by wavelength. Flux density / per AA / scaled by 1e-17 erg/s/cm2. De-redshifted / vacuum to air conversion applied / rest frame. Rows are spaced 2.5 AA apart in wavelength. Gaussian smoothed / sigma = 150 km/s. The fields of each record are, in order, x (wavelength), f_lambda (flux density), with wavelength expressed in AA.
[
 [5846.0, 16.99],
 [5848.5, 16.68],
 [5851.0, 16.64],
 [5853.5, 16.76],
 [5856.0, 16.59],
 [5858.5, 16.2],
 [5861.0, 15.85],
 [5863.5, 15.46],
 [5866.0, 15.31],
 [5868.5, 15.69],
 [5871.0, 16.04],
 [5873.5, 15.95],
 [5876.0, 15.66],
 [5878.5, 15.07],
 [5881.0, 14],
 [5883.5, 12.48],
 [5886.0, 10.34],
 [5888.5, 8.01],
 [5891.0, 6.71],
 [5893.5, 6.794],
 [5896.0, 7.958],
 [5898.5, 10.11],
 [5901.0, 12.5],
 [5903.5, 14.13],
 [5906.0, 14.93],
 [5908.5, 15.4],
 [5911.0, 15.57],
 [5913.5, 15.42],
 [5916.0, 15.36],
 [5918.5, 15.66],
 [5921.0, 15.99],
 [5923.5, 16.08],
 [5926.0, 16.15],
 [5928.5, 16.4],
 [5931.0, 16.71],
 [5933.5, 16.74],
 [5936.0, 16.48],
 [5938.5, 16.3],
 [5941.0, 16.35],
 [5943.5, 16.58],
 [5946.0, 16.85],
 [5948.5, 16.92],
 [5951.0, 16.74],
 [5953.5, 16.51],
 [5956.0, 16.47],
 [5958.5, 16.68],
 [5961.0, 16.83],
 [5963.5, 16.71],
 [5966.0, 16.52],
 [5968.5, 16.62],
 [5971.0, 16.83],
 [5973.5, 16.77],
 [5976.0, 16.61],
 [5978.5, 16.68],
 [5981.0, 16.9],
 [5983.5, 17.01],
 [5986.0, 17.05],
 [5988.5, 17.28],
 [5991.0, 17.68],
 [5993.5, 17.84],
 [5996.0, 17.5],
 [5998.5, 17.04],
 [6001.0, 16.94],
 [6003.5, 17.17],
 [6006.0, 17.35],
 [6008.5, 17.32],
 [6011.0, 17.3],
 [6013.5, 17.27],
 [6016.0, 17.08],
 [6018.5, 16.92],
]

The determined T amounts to 4.6 AA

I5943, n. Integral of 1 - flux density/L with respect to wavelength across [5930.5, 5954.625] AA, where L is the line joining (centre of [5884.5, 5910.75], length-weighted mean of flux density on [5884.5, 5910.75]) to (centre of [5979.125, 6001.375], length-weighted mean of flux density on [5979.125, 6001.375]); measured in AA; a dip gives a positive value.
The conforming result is -4.6 AA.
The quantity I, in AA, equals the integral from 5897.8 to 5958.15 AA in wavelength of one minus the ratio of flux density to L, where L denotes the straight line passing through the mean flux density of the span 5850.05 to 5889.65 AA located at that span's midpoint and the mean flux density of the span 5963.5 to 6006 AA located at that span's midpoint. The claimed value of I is 0.7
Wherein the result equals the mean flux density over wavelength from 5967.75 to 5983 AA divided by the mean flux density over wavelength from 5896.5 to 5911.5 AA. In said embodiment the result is 1.25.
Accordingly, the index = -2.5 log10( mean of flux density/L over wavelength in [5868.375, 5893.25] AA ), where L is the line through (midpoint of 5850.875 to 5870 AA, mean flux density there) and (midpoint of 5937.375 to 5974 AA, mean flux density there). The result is 0.27 mag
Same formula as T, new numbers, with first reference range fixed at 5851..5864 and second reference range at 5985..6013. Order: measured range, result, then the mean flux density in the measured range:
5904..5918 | 1.2 AA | 15.3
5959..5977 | 0.4 AA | 16.7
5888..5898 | 5.4 AA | 7.53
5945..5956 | 0.2 AA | 16.7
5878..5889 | 2.9 AA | 12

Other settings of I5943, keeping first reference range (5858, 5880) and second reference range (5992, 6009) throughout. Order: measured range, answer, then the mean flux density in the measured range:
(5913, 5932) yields 0.4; 16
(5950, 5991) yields 0.4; 16.8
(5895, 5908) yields 3.1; 12.2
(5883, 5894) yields 4.9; 8.76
